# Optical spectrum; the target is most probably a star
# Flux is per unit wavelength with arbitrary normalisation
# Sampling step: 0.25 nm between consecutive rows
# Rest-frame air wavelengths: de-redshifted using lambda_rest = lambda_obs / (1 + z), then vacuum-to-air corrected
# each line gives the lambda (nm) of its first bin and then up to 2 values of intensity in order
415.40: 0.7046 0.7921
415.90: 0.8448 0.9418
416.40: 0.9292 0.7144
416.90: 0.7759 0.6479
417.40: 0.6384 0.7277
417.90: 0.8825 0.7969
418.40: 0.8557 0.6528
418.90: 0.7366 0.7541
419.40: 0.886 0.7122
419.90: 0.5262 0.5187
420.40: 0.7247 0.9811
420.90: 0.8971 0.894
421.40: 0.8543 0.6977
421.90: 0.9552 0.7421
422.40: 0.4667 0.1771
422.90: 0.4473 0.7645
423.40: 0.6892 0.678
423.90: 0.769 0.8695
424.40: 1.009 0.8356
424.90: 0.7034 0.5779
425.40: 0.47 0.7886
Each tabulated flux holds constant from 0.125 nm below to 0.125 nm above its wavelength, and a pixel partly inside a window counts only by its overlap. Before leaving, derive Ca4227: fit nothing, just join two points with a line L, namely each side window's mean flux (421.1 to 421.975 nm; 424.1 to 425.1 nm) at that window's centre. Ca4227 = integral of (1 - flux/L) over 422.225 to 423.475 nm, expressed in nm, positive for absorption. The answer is 0.49 nm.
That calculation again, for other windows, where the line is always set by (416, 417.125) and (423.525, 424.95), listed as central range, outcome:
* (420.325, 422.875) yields 0.28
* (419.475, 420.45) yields 0.23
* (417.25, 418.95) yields 0.14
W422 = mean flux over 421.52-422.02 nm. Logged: 0.825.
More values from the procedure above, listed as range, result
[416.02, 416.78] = 0.861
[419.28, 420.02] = 0.708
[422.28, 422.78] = 0.322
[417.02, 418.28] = 0.739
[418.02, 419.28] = 0.76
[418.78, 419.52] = 0.792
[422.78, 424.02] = 0.67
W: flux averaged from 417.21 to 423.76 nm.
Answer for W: 0.717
